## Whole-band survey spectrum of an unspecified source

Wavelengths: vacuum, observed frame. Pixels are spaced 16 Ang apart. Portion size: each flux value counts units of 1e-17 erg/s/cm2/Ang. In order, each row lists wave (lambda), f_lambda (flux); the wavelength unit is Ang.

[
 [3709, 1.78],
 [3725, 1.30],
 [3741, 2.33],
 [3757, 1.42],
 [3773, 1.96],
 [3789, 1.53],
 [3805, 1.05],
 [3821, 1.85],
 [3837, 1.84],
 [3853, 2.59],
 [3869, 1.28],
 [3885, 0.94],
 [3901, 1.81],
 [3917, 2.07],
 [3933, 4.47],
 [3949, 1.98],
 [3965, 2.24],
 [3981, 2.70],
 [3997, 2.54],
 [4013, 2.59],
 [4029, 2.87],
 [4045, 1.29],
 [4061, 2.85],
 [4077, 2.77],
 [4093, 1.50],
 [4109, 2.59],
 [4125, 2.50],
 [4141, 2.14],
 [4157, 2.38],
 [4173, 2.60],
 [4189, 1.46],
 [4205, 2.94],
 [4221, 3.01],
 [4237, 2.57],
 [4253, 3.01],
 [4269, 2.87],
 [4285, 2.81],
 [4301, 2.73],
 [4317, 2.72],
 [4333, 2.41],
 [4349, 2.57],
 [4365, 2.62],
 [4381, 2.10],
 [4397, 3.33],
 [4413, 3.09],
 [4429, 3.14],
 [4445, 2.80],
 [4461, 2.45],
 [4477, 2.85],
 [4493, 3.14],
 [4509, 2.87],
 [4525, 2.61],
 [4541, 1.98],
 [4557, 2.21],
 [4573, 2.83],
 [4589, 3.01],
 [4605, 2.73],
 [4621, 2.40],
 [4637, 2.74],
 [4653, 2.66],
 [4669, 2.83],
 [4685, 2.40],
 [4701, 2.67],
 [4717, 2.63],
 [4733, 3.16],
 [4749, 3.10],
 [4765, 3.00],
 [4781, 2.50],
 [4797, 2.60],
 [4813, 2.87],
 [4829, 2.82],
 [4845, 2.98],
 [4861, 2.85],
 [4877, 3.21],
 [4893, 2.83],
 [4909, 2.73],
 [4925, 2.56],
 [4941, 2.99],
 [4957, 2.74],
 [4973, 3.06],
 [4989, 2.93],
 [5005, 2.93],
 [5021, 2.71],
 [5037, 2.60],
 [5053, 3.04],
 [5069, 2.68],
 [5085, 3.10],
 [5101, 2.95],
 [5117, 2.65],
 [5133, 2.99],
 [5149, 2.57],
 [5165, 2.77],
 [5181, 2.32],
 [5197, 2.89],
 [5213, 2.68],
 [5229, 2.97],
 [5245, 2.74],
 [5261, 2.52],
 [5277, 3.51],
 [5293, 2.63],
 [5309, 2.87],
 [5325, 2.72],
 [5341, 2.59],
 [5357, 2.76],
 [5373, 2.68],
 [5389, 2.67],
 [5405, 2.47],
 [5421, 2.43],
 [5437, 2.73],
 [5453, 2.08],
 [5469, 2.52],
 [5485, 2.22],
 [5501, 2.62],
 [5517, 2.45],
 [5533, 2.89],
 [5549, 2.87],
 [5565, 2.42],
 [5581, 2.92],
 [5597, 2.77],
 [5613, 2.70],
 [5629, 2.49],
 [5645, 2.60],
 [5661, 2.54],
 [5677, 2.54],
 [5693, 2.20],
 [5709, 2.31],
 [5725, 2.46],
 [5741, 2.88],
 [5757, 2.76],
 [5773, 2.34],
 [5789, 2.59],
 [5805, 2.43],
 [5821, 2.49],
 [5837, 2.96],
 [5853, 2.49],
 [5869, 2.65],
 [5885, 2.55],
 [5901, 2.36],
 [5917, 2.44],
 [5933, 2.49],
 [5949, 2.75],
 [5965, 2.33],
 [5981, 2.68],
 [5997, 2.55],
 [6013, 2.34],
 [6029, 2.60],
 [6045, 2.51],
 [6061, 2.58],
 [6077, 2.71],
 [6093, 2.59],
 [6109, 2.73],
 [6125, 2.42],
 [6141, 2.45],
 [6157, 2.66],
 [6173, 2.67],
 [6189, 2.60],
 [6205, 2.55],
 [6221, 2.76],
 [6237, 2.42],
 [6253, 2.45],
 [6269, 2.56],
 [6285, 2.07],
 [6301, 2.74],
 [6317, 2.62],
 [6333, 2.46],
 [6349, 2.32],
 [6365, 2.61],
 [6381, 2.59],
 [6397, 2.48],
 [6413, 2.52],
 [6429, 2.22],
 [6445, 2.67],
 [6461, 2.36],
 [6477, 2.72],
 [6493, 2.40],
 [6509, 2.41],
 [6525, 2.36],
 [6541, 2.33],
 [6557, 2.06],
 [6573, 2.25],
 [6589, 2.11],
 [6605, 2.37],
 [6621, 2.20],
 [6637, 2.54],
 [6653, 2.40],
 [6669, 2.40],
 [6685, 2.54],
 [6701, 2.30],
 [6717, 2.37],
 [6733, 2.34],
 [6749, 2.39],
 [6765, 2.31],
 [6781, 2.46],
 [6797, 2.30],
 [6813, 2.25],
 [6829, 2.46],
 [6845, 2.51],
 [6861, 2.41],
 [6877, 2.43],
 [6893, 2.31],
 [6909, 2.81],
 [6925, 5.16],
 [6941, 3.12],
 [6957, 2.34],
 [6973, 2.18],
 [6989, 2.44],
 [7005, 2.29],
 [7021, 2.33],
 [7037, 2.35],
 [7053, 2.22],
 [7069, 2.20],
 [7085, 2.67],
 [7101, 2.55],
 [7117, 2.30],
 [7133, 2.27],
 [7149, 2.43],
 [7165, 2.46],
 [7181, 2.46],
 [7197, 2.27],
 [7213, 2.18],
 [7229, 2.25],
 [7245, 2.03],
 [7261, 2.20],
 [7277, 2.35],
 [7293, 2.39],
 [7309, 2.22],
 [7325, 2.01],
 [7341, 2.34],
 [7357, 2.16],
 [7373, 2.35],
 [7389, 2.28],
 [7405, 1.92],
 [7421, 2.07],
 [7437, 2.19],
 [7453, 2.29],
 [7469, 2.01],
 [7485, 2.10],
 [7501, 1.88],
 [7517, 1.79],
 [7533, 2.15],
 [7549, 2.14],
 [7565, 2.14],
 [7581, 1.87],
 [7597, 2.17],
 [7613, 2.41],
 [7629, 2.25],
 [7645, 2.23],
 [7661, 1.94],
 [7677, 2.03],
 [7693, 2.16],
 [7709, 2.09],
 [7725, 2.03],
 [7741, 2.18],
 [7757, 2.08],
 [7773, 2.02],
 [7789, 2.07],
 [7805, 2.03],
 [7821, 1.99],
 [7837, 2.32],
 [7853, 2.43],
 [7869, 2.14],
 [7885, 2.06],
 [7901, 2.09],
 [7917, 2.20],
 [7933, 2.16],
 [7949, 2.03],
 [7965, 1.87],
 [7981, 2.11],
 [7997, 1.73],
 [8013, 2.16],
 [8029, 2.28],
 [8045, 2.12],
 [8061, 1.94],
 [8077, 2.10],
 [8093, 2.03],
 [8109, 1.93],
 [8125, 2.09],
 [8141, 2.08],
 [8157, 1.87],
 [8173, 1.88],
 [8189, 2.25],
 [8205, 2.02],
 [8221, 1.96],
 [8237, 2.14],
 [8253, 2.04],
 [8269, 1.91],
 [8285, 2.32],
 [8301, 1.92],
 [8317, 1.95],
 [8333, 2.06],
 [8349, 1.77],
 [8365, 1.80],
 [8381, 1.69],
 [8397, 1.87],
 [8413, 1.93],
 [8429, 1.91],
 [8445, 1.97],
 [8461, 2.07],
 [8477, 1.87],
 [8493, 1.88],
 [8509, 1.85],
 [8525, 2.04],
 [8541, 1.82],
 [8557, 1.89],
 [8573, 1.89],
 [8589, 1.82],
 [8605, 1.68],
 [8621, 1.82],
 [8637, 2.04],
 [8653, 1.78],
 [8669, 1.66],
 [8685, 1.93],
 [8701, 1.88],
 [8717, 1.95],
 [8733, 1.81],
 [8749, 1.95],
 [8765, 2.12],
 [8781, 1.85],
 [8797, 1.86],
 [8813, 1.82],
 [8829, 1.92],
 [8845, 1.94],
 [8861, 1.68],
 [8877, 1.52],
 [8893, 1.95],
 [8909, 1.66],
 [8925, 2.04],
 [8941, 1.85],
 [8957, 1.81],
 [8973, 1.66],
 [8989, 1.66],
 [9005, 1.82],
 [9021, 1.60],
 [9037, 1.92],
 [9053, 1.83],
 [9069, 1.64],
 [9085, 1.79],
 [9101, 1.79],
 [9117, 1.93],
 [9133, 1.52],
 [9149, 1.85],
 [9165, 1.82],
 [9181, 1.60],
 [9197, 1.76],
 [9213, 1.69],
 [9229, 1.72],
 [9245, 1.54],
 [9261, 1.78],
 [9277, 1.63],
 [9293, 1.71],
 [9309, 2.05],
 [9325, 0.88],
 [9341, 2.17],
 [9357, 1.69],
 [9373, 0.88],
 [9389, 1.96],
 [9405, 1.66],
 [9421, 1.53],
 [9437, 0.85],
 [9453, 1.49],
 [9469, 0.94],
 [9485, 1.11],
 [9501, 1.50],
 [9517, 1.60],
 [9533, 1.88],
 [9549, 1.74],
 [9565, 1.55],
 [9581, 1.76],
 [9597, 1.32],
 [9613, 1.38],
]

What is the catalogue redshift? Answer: 0.055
